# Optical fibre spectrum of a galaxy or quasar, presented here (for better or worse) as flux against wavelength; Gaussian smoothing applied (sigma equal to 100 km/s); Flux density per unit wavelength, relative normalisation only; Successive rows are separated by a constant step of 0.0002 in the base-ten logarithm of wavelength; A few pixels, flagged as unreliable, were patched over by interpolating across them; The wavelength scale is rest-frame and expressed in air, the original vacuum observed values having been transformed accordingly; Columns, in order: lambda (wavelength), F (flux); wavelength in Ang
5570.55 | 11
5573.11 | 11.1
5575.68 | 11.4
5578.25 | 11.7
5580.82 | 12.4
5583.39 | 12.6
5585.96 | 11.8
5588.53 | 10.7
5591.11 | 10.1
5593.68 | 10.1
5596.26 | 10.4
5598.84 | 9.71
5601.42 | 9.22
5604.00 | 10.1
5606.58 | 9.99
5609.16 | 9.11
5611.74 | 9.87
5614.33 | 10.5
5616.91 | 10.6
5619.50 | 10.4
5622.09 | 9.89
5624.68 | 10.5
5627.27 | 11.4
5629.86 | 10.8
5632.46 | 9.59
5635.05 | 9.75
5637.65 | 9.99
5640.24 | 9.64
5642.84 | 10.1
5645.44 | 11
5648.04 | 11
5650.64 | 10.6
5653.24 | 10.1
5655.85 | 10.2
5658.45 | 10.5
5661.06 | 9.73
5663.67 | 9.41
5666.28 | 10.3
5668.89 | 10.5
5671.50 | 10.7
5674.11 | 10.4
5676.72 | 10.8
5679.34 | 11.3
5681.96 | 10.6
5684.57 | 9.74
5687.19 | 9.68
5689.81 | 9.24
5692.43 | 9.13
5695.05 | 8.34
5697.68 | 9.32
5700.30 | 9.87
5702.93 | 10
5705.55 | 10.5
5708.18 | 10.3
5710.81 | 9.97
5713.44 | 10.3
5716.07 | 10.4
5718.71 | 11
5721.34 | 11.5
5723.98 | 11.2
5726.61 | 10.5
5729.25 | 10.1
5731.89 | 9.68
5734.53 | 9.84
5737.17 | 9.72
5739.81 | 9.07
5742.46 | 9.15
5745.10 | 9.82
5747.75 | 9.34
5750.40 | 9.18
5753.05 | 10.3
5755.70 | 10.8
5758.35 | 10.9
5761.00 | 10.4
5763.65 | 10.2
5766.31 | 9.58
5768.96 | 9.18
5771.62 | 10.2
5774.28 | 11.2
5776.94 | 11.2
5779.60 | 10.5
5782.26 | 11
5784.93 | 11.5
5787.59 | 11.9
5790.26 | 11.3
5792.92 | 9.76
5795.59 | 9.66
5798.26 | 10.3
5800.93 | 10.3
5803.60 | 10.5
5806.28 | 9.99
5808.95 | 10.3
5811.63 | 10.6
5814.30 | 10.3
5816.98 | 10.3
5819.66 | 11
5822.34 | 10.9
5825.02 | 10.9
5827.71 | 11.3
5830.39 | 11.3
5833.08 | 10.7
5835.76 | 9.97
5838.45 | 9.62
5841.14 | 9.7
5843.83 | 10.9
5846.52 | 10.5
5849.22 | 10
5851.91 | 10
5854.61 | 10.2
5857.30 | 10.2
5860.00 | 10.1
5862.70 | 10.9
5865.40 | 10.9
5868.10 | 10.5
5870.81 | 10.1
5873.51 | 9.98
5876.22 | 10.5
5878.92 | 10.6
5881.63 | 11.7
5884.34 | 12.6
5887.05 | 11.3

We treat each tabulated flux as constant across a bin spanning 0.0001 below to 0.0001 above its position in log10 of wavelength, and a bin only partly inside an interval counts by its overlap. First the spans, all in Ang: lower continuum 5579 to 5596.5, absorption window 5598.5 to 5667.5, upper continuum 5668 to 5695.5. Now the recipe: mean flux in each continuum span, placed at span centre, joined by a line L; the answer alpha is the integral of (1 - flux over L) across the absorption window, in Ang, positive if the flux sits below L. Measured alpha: 3.3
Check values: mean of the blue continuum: 11.2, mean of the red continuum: 10.1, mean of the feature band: 10.2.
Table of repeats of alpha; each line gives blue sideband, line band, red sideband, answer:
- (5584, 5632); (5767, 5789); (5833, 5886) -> -0.8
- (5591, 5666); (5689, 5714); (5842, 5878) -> 1.3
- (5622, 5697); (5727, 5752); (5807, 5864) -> 1.7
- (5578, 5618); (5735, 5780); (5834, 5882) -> 1.6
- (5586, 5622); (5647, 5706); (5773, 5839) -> 1.4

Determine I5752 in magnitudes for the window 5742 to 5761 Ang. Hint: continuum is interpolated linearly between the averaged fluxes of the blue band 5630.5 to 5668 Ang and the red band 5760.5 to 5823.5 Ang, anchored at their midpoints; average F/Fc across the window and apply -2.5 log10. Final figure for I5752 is 0.04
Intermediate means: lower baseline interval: 10.2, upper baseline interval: 10.5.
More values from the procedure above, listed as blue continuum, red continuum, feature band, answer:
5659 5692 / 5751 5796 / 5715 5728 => -0.06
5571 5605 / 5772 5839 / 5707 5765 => 0.06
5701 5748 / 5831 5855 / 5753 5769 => -0.01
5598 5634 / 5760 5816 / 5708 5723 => -0.03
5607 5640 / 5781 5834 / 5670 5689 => -0.01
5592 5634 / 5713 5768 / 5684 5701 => 0.09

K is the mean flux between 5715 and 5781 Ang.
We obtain 10.2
